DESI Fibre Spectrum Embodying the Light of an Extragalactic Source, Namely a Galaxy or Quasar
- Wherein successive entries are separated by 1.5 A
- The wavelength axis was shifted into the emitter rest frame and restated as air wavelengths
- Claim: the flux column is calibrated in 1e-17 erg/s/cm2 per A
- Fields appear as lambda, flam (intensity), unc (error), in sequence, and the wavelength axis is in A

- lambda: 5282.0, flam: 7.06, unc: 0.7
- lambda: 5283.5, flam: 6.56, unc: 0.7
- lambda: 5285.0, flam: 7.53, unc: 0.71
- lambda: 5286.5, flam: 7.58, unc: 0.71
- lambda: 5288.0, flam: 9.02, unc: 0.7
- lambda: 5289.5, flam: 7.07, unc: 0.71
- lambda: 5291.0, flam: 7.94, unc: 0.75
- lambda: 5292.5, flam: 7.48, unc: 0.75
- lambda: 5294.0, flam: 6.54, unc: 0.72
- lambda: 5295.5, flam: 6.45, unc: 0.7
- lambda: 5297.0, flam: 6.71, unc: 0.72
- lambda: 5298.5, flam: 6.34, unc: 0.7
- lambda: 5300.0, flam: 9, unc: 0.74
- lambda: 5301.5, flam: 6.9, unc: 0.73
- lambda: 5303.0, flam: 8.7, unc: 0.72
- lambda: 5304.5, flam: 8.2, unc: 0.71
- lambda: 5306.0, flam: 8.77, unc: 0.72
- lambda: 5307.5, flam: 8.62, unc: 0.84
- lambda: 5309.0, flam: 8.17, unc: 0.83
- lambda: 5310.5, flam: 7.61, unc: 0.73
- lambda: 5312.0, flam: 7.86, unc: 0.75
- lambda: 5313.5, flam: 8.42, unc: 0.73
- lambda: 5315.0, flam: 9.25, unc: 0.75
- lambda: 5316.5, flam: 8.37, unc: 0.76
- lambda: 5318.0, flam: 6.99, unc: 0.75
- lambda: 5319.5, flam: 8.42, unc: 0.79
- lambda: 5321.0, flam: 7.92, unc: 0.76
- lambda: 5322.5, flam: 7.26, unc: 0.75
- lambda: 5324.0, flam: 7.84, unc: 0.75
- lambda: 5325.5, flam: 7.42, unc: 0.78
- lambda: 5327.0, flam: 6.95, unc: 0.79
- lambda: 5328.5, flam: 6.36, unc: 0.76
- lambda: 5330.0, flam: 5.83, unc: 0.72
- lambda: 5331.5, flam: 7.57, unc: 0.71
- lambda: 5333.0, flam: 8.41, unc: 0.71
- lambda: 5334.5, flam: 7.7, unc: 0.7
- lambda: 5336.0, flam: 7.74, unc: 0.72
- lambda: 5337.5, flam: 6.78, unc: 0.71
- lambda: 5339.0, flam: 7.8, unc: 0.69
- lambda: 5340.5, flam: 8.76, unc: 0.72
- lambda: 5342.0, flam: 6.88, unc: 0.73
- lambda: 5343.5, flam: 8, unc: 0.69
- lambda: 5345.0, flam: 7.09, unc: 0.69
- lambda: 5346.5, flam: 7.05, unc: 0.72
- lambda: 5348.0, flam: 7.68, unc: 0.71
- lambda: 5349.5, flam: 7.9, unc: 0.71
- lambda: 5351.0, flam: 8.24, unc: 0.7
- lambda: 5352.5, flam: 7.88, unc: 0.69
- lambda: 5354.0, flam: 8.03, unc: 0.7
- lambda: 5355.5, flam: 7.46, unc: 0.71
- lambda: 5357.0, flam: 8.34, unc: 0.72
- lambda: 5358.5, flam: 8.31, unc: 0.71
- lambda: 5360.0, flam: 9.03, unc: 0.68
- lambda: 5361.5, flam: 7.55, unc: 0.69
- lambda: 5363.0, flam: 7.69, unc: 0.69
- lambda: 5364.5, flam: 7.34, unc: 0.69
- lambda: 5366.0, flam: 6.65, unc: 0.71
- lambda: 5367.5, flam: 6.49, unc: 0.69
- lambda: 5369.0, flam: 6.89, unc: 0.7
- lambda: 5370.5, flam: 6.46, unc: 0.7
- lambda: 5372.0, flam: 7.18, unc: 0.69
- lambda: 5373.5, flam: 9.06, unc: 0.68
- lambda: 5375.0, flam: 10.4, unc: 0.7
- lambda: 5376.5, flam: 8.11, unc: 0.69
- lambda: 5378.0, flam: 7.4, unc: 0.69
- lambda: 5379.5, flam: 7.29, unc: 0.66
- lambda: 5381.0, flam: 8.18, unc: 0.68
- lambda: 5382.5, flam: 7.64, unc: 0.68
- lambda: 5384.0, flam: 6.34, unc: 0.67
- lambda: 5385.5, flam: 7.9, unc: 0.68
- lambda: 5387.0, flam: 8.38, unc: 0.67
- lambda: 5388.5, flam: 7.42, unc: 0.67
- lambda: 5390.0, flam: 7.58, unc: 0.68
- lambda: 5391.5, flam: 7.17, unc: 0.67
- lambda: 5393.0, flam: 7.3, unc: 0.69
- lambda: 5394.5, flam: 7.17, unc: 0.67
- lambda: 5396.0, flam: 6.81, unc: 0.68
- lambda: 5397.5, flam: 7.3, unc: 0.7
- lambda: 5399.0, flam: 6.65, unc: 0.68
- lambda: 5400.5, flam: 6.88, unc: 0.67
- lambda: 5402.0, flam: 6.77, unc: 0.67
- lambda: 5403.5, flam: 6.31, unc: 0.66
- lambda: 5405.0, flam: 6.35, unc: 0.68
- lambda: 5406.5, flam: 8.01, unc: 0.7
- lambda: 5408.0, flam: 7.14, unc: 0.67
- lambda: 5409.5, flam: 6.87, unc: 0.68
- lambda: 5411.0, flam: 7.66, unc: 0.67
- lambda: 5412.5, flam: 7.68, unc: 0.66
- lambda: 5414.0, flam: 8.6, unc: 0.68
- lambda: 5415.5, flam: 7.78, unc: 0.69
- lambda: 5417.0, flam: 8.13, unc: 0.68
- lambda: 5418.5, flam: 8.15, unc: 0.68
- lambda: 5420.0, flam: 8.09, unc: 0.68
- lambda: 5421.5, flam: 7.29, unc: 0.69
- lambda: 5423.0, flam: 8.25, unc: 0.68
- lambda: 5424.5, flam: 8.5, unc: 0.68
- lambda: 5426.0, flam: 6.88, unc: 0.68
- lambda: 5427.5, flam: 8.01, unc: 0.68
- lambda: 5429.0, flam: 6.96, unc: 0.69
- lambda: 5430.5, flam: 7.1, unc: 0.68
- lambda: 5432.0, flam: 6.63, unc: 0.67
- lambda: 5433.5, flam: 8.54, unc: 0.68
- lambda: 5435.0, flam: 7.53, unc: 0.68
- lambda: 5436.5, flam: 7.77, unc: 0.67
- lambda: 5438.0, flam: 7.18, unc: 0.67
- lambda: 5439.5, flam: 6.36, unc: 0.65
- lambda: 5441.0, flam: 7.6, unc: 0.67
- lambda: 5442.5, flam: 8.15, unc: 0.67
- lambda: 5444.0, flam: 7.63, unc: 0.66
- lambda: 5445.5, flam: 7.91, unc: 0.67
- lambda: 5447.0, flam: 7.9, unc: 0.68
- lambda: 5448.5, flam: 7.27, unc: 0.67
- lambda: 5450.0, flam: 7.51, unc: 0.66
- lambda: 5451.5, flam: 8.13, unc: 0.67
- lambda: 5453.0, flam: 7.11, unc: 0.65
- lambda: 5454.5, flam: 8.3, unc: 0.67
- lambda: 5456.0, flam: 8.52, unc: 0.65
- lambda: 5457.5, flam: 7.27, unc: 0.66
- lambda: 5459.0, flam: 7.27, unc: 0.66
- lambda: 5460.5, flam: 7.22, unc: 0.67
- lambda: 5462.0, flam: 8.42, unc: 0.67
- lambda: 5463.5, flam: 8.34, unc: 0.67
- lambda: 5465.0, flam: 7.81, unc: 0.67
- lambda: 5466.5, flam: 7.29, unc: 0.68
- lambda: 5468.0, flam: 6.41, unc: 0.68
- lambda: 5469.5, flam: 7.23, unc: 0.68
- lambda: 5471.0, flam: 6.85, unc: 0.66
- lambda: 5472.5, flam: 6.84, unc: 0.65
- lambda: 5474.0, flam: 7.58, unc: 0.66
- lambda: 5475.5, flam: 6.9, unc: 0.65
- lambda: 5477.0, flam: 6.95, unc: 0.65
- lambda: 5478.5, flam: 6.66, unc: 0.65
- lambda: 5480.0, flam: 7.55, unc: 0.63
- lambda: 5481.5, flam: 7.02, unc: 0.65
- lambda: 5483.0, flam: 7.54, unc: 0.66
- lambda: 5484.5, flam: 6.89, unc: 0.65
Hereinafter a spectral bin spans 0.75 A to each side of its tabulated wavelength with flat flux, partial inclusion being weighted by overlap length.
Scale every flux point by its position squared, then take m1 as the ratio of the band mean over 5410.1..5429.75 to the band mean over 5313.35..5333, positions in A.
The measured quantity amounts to 1.07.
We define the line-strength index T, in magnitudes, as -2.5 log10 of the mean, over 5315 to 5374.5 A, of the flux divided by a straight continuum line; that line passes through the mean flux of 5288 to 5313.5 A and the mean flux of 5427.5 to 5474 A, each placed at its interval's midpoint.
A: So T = 0.01 mag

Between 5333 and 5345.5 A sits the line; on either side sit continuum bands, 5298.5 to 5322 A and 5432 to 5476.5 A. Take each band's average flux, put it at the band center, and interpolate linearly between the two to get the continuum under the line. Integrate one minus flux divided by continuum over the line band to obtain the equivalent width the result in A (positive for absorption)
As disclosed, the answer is 0.6 A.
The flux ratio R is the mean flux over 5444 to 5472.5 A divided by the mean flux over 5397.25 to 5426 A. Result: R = 1.01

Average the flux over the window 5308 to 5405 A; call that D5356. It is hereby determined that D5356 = 7.58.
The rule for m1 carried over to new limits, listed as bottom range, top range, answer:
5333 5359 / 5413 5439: 1.02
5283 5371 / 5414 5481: 1.03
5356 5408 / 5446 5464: 1.07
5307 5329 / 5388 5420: 0.97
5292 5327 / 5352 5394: 1.01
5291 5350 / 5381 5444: 1.01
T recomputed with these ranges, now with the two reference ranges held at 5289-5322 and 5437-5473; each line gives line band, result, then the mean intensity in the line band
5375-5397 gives 0.01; 7.58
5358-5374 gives 0.03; 7.48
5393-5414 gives 0.08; 7.11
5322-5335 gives 0.07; 7.25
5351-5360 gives -0.05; 8.11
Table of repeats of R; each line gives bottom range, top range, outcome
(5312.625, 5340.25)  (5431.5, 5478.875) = 0.98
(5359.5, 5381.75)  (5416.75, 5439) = 0.99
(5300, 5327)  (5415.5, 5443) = 0.95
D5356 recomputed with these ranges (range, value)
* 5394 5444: 7.43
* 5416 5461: 7.64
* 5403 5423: 7.58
